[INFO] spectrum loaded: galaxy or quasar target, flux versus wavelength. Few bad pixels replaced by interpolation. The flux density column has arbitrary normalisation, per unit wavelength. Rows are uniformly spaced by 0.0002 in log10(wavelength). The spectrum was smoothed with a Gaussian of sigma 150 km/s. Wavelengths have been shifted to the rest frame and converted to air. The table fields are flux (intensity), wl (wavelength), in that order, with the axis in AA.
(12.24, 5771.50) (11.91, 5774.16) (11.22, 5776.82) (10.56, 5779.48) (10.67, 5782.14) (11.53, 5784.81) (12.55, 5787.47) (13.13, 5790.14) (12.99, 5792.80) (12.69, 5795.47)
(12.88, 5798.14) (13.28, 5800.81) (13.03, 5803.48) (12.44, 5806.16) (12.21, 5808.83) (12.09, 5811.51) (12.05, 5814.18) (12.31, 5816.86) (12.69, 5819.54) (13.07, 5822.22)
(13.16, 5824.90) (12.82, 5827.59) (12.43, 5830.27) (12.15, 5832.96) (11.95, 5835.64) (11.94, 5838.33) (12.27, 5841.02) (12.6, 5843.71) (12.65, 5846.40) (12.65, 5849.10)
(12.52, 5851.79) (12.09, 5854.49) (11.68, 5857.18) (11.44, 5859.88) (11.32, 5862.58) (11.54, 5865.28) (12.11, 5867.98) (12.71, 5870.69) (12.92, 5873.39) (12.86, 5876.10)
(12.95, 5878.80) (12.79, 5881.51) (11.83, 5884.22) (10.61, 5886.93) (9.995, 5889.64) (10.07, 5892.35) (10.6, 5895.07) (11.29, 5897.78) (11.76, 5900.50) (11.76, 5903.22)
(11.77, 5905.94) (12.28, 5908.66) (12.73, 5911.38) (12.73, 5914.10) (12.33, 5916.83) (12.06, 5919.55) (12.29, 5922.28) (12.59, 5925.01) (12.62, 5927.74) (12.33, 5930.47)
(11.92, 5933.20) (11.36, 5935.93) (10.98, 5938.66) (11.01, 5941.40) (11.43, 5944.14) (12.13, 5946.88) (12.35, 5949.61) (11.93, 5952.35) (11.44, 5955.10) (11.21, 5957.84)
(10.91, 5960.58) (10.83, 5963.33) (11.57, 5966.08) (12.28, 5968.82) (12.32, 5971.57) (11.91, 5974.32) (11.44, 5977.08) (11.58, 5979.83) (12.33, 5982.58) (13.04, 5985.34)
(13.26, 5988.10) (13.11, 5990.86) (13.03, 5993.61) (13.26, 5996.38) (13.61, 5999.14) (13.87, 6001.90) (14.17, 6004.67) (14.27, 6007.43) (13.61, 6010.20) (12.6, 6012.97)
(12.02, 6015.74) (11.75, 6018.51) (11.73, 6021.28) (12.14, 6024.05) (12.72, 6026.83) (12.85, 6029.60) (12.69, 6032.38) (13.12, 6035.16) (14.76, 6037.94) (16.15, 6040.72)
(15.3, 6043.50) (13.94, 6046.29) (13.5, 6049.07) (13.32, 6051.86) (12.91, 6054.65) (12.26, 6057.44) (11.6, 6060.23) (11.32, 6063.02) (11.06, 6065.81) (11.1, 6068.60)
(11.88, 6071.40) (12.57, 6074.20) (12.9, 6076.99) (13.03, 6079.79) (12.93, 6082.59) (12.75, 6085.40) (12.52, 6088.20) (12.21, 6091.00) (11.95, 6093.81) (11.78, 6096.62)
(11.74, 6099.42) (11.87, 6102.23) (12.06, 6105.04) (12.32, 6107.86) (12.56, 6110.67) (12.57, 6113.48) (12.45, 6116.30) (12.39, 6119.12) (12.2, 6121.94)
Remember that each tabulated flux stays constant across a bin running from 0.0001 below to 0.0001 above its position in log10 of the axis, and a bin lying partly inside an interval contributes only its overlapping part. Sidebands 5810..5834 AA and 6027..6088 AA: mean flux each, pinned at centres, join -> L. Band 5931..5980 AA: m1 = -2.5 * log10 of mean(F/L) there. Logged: 0.10 mag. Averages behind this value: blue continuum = 12.5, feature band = 11.6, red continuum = 12.9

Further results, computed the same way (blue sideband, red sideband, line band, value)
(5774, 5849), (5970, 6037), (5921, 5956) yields 0.07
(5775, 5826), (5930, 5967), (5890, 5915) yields 0.02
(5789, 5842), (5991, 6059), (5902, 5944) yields 0.08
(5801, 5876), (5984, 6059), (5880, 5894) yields 0.14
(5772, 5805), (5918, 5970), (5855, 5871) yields 0.02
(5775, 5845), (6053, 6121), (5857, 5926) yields 0.04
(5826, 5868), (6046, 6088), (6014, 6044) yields -0.06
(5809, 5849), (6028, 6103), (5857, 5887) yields 0.03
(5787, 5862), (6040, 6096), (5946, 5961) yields 0.08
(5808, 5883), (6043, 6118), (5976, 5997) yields -0.02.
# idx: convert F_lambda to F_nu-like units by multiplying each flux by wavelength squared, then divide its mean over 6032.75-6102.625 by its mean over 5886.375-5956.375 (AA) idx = 1.14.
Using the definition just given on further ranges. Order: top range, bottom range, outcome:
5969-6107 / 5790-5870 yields 1.10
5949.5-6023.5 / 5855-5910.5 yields 1.10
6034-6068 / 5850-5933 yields 1.17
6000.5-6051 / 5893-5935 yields 1.16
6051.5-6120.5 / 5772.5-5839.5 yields 1.09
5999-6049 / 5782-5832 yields 1.15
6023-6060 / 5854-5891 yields 1.20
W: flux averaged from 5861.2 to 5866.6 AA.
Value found 11.4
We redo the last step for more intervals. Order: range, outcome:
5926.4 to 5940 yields 11.9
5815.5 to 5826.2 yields 12.8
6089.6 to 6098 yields 12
